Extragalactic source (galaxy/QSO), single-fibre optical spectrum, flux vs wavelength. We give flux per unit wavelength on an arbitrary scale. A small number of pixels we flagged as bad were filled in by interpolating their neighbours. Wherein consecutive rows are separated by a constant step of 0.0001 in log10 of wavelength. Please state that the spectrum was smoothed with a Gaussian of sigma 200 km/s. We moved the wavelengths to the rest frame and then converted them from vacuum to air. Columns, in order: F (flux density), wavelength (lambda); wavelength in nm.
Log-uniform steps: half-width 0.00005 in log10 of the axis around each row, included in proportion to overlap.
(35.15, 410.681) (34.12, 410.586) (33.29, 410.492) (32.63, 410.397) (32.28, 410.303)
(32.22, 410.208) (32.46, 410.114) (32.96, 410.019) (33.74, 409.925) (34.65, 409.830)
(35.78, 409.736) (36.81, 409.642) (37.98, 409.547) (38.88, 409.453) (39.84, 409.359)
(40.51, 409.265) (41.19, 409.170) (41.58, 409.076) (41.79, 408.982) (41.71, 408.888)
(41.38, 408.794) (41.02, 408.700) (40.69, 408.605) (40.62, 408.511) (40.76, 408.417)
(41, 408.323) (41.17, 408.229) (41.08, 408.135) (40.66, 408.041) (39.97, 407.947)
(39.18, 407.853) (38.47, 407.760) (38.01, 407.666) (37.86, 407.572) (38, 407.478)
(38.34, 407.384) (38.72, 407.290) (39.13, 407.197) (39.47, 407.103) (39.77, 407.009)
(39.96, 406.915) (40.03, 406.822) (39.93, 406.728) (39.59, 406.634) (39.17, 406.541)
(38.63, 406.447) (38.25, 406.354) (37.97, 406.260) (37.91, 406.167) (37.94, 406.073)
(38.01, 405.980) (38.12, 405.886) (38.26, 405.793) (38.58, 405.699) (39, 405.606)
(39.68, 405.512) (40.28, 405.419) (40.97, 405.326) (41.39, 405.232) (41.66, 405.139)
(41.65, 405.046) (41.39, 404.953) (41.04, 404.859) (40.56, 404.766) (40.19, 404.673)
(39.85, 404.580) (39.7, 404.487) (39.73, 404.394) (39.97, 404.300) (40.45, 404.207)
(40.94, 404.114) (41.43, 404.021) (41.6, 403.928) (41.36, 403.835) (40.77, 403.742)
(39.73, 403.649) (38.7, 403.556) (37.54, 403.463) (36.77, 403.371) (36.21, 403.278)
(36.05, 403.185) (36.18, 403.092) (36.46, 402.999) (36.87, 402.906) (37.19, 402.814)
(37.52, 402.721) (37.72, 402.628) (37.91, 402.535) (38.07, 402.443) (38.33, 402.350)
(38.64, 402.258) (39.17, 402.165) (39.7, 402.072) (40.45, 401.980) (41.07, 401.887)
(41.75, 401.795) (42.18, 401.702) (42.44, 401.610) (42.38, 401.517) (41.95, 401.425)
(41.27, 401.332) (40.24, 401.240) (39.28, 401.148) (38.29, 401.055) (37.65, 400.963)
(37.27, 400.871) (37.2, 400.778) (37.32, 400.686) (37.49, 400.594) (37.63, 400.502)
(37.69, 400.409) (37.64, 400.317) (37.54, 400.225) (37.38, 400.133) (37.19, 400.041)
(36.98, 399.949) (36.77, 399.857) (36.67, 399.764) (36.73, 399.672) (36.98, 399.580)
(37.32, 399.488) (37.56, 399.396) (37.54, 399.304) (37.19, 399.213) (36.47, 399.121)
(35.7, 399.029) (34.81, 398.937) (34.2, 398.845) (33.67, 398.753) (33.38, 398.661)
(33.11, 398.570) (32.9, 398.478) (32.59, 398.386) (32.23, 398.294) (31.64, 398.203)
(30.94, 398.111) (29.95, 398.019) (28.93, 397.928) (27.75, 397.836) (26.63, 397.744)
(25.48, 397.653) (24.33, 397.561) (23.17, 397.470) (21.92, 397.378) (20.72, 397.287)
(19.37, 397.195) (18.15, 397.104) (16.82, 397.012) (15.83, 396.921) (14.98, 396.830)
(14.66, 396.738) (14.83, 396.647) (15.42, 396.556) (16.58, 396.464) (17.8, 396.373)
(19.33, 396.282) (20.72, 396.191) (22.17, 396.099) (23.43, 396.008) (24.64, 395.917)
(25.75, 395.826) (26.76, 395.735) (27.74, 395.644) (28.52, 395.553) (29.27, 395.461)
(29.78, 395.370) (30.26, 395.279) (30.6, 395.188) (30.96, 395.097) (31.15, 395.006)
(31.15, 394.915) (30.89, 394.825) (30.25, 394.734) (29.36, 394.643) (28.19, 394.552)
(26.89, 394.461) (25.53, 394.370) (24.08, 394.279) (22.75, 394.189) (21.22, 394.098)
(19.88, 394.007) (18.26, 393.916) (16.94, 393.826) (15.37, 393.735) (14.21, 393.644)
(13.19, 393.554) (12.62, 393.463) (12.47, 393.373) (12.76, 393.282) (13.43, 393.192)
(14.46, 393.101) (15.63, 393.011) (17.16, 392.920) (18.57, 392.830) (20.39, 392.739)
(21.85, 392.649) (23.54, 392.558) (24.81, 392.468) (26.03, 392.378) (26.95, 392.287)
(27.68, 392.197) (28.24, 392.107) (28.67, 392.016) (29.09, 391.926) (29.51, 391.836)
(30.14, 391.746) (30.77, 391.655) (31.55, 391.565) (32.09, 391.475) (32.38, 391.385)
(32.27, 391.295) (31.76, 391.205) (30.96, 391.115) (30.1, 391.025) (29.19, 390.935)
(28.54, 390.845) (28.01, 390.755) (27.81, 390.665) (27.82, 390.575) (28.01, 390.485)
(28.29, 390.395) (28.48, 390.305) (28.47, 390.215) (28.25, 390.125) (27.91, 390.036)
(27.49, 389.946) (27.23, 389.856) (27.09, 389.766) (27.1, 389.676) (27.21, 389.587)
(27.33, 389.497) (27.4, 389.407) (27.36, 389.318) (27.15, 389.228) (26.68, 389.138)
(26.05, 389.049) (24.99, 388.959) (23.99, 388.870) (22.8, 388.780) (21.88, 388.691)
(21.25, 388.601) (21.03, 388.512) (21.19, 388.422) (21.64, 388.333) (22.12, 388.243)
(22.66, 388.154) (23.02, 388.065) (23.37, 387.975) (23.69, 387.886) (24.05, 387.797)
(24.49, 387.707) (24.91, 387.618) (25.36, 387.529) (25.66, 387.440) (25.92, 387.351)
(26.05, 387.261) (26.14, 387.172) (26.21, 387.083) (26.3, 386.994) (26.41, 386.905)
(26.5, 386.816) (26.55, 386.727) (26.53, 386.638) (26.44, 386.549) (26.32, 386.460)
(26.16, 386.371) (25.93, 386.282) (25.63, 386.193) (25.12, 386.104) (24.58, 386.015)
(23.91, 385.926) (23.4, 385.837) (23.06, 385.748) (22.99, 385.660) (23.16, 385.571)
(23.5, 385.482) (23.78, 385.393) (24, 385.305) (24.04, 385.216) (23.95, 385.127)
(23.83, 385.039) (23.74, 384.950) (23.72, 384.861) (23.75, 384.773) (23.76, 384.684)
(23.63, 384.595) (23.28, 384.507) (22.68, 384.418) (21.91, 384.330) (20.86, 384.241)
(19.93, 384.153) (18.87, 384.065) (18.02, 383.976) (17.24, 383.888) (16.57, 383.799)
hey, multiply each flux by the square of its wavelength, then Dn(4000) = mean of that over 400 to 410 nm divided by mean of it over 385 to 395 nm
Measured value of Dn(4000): 1.70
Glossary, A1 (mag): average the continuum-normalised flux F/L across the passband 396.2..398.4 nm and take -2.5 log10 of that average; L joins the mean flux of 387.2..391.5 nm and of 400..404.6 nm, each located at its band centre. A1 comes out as 0.46 mag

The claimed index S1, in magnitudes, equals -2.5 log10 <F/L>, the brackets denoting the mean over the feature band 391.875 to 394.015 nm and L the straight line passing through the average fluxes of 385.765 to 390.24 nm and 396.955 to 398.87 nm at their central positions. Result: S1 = 0.31 mag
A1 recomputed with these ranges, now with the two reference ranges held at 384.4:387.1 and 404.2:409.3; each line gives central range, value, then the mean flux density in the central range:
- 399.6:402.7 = -0.09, 38.8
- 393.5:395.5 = 0.24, 25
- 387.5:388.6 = 0.14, 23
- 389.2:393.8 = 0.14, 25.1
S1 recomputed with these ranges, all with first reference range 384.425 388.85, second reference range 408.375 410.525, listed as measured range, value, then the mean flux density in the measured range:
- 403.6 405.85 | -0.16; 40.4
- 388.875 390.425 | -0.05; 27.2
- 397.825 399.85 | -0.09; 34.2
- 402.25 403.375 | -0.11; 37.2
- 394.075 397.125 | 0.22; 24.1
